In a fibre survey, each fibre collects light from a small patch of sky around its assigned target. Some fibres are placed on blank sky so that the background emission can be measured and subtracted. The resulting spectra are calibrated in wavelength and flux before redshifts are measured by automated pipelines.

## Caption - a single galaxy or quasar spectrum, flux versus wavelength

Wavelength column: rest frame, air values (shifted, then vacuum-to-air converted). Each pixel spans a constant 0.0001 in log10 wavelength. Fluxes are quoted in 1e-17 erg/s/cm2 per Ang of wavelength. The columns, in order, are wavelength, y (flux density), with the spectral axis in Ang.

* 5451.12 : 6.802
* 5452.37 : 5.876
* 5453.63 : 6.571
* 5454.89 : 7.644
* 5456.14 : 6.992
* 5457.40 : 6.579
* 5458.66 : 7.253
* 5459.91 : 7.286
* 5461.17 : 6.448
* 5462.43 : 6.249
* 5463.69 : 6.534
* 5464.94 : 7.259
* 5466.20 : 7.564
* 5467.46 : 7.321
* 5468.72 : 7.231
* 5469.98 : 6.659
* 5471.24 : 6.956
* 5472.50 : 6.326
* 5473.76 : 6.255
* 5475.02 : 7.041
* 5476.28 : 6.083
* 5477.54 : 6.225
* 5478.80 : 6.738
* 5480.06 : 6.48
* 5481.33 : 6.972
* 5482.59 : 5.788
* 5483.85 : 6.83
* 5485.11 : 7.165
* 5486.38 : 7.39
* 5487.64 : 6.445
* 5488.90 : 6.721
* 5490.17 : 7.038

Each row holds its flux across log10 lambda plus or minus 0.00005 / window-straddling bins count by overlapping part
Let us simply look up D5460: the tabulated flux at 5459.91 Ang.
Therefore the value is 7.286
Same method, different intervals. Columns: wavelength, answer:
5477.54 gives 6.225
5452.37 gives 5.876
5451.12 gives 6.802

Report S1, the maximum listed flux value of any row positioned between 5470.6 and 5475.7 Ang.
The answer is 7.041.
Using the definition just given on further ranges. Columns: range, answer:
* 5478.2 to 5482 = 6.972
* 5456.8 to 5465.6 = 7.286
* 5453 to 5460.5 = 7.644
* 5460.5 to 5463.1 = 6.448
